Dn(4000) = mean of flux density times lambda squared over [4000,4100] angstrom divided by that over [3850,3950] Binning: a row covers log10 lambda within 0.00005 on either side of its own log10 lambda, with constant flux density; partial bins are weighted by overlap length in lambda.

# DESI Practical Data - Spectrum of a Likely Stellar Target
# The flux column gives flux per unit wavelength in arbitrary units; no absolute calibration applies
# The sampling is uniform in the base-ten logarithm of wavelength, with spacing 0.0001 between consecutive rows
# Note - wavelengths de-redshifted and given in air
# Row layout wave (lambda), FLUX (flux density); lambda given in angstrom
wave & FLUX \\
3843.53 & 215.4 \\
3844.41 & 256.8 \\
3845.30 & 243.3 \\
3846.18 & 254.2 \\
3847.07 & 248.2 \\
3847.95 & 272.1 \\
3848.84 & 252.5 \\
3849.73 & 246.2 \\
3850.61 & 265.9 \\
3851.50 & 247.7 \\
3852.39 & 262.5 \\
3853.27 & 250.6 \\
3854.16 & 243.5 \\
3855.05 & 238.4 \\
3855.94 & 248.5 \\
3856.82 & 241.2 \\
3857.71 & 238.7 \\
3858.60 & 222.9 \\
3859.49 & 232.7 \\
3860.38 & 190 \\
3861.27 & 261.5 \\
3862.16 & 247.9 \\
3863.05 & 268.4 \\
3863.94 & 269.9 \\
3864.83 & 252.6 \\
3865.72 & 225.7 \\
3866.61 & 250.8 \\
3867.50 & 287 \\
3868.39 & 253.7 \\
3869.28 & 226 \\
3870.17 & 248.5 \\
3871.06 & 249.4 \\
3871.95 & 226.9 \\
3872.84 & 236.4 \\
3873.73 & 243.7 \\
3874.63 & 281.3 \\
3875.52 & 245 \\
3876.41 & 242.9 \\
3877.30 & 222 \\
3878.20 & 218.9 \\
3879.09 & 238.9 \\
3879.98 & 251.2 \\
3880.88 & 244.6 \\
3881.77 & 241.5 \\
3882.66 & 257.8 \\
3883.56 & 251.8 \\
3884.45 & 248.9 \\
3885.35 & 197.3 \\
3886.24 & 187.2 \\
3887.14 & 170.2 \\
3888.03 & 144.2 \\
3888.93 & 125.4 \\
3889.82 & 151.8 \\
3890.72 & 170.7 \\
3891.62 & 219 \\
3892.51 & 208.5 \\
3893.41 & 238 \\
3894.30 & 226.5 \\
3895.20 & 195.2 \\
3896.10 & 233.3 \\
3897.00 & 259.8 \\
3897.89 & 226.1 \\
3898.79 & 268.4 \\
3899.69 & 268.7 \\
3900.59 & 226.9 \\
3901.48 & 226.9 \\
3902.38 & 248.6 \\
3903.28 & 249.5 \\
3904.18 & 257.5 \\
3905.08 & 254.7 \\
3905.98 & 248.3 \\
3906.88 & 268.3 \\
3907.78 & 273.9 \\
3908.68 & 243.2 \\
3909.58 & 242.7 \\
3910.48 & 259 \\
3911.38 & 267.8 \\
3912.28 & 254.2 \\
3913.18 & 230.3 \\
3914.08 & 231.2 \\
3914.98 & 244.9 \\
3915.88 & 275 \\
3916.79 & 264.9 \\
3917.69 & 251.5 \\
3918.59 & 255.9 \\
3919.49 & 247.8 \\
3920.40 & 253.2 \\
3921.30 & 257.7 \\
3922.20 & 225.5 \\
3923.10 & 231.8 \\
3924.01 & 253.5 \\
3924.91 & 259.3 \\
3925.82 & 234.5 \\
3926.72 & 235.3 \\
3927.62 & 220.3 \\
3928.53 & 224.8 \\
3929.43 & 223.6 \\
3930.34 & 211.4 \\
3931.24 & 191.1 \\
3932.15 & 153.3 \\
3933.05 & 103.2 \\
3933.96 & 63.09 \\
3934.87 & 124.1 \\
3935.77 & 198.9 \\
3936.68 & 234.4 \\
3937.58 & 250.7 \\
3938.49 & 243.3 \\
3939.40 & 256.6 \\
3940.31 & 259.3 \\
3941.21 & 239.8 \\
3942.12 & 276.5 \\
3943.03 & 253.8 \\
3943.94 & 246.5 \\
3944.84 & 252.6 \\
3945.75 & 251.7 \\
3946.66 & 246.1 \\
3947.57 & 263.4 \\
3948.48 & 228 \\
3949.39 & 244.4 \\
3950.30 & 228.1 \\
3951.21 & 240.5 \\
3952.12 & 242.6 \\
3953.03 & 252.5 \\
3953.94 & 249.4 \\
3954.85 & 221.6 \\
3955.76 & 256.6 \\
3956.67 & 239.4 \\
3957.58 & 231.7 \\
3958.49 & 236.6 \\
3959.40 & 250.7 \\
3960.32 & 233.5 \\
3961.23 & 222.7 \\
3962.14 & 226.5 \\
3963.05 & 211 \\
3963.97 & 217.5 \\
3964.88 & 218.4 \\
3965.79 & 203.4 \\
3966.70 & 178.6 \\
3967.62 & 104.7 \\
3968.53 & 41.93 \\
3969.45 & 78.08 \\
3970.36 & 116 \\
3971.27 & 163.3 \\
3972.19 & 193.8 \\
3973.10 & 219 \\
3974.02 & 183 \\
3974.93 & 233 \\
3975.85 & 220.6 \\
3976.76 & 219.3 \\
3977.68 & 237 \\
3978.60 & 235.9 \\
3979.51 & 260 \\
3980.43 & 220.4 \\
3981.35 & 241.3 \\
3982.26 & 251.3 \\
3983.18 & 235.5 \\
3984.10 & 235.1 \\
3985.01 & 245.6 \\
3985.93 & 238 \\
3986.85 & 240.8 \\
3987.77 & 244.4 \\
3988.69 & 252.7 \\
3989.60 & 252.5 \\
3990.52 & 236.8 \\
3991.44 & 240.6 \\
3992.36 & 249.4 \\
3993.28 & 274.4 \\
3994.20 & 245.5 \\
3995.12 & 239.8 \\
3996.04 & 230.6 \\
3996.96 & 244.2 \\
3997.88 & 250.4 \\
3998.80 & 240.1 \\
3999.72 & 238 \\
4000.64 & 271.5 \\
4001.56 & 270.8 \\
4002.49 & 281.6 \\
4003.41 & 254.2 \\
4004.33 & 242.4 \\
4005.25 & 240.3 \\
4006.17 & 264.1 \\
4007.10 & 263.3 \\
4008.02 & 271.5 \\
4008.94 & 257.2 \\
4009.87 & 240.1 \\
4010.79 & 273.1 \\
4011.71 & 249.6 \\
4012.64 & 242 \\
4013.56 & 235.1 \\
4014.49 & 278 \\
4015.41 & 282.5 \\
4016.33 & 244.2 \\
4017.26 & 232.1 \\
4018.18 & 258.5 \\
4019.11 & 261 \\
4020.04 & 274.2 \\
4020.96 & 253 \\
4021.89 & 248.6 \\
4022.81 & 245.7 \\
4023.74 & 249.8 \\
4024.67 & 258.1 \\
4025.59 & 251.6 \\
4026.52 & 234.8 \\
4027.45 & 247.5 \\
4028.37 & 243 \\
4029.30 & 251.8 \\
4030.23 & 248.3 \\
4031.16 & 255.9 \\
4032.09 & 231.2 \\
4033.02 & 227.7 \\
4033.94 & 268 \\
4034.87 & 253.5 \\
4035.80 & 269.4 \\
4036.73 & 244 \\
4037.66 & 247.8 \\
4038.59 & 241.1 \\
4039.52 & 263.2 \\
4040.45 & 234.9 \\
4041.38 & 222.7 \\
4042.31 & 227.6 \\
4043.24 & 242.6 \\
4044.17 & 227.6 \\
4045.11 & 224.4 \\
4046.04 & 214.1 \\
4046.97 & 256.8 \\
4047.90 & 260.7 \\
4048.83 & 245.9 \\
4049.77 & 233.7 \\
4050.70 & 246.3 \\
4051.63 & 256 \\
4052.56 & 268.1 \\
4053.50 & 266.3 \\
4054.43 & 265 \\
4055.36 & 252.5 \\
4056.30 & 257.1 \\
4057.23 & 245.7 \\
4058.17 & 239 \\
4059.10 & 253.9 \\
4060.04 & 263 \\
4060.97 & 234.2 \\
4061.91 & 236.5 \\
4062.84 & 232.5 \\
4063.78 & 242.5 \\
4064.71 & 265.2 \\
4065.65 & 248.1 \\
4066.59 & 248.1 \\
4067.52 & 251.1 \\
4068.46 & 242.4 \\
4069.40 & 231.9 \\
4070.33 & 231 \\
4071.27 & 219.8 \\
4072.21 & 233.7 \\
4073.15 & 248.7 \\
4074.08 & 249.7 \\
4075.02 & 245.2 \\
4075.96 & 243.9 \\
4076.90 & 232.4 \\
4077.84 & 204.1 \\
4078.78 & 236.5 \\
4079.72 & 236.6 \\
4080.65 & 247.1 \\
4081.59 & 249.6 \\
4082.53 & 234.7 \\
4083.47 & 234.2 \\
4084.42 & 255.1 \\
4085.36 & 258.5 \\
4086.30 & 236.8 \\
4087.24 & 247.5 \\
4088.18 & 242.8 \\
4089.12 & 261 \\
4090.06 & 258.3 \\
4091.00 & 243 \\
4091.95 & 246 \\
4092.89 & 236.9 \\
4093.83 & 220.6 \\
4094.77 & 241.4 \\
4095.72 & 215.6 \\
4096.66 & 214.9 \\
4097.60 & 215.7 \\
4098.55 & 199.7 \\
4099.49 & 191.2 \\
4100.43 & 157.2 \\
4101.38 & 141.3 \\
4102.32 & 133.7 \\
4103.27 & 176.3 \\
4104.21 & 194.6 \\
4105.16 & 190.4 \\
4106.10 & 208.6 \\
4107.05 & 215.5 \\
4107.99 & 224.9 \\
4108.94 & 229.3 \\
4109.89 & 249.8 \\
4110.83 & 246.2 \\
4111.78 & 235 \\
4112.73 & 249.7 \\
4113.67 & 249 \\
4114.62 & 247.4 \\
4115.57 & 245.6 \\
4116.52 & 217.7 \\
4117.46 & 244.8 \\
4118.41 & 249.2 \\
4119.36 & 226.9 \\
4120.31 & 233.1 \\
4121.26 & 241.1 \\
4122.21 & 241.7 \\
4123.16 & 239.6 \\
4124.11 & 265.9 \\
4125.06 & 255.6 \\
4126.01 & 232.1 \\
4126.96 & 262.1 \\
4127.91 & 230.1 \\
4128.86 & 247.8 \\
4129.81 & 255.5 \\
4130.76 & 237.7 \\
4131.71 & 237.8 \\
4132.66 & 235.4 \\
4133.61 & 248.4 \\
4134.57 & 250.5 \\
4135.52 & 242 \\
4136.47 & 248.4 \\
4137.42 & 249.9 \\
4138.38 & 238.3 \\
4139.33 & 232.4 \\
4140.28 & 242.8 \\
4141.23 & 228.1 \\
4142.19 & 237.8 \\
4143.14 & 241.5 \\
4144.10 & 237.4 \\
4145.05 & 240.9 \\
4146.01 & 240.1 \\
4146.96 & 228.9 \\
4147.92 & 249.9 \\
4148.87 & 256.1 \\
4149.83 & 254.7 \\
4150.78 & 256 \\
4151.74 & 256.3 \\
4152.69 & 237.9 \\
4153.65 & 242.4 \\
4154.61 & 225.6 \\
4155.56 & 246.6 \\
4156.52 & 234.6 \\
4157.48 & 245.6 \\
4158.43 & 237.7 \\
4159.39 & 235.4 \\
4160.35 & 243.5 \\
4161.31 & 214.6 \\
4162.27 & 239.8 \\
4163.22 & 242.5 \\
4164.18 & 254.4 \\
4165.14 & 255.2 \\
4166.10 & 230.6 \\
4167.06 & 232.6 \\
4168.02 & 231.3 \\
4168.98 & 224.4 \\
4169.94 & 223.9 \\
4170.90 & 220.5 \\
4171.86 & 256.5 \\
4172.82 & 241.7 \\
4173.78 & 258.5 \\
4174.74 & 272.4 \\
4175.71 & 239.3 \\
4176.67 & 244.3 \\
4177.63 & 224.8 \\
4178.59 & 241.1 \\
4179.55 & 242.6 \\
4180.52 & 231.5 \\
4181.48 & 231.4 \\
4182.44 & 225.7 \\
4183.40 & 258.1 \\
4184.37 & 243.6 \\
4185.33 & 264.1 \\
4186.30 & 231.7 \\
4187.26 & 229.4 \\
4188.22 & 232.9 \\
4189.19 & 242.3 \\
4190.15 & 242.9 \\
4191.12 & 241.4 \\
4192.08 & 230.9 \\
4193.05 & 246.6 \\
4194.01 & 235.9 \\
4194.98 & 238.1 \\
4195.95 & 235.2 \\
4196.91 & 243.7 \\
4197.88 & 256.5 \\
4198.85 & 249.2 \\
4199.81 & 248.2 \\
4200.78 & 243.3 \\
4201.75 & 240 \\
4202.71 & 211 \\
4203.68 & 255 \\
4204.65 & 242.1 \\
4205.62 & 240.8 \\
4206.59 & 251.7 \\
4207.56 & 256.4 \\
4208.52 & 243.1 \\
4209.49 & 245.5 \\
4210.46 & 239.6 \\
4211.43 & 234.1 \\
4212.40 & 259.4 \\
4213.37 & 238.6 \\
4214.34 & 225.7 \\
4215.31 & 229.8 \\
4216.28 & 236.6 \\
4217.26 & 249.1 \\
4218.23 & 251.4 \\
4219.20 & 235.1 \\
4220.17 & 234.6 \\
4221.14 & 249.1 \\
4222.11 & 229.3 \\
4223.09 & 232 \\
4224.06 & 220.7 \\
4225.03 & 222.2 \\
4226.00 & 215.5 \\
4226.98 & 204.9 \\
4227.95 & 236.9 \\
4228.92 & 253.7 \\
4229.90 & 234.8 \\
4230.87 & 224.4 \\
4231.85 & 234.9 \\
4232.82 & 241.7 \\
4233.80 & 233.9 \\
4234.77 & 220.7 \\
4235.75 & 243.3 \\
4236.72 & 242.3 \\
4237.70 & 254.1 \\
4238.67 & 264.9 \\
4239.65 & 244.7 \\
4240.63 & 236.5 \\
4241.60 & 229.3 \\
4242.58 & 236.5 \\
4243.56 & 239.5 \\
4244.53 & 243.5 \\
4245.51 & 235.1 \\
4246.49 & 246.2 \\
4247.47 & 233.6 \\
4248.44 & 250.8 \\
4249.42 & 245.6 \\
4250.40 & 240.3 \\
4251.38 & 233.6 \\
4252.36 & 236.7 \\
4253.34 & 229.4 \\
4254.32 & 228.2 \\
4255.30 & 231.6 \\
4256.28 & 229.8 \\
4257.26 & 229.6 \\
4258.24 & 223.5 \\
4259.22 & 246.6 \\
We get 1.13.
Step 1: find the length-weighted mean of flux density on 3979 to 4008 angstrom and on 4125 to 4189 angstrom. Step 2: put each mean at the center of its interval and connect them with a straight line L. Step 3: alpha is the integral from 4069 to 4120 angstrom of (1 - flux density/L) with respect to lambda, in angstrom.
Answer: 3.4 angstrom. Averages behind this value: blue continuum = 249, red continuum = 241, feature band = 228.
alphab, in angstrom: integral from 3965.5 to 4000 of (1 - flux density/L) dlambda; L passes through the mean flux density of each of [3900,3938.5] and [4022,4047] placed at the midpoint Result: 3.1 angstrom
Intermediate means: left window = 231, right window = 244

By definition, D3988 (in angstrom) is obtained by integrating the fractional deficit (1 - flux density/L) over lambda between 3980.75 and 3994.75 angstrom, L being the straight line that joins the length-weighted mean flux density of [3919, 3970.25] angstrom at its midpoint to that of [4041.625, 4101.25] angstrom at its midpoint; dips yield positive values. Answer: -1.27 angstrom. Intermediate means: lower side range 218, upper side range 239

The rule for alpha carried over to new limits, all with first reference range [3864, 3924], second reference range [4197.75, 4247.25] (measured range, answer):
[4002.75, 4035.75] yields -2.08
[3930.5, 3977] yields 5.37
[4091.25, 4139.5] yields 2.01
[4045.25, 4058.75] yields -0.68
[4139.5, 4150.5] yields -0.15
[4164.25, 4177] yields -0.15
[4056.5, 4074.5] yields -0.39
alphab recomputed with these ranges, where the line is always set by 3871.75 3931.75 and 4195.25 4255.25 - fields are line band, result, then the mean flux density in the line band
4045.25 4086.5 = -1.37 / 244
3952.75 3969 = 1.70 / 210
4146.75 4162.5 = -0.27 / 242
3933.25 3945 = 0.75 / 220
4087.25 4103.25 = 1.57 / 214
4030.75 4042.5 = -0.47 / 246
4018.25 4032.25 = -0.89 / 251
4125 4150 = -0.55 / 243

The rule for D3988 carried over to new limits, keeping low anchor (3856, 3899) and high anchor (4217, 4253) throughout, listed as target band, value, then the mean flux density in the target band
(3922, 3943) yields 1.5 angstrom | 214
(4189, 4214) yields -0.6 angstrom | 243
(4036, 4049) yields -0.4 angstrom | 240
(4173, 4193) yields -0.5 angstrom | 242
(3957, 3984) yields 3.3 angstrom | 204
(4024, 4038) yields -0.9 angstrom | 249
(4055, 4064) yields -0.5 angstrom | 245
